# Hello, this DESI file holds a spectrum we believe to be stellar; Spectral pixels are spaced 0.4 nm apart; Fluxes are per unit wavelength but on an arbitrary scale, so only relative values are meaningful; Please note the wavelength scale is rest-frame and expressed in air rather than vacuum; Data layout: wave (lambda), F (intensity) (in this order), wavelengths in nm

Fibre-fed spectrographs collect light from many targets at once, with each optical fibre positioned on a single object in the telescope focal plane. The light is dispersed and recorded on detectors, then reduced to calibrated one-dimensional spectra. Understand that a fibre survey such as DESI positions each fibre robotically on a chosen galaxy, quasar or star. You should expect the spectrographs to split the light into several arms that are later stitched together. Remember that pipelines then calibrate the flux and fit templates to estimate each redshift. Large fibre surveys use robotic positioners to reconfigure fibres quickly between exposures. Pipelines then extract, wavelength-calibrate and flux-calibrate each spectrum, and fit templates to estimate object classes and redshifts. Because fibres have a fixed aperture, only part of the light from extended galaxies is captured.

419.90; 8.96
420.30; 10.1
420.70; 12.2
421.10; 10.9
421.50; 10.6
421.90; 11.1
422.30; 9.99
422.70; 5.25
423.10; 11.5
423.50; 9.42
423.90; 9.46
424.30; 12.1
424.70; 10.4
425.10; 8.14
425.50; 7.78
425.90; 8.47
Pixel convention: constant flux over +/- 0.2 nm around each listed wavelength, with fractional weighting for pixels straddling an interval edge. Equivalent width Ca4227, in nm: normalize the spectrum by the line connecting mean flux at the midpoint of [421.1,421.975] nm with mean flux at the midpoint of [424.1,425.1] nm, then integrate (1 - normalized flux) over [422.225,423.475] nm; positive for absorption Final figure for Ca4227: 0.217 nm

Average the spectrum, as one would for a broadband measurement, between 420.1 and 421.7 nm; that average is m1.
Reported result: 11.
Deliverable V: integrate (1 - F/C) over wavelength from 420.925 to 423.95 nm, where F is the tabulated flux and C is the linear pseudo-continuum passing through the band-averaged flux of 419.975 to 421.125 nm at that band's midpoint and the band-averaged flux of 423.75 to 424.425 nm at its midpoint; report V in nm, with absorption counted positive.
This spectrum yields 0.28 nm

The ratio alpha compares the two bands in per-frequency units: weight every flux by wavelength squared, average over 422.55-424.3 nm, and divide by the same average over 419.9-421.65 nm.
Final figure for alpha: 0.89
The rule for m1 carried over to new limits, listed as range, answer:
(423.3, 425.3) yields 9.9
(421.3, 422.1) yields 10.8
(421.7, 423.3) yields 9.46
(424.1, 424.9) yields 11.2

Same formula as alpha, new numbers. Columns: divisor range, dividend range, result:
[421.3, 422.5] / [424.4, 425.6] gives 0.88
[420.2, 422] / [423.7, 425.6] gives 0.89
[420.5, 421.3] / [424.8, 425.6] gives 0.73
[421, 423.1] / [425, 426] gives 0.85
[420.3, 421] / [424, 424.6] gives 1.01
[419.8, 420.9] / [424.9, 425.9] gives 0.78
